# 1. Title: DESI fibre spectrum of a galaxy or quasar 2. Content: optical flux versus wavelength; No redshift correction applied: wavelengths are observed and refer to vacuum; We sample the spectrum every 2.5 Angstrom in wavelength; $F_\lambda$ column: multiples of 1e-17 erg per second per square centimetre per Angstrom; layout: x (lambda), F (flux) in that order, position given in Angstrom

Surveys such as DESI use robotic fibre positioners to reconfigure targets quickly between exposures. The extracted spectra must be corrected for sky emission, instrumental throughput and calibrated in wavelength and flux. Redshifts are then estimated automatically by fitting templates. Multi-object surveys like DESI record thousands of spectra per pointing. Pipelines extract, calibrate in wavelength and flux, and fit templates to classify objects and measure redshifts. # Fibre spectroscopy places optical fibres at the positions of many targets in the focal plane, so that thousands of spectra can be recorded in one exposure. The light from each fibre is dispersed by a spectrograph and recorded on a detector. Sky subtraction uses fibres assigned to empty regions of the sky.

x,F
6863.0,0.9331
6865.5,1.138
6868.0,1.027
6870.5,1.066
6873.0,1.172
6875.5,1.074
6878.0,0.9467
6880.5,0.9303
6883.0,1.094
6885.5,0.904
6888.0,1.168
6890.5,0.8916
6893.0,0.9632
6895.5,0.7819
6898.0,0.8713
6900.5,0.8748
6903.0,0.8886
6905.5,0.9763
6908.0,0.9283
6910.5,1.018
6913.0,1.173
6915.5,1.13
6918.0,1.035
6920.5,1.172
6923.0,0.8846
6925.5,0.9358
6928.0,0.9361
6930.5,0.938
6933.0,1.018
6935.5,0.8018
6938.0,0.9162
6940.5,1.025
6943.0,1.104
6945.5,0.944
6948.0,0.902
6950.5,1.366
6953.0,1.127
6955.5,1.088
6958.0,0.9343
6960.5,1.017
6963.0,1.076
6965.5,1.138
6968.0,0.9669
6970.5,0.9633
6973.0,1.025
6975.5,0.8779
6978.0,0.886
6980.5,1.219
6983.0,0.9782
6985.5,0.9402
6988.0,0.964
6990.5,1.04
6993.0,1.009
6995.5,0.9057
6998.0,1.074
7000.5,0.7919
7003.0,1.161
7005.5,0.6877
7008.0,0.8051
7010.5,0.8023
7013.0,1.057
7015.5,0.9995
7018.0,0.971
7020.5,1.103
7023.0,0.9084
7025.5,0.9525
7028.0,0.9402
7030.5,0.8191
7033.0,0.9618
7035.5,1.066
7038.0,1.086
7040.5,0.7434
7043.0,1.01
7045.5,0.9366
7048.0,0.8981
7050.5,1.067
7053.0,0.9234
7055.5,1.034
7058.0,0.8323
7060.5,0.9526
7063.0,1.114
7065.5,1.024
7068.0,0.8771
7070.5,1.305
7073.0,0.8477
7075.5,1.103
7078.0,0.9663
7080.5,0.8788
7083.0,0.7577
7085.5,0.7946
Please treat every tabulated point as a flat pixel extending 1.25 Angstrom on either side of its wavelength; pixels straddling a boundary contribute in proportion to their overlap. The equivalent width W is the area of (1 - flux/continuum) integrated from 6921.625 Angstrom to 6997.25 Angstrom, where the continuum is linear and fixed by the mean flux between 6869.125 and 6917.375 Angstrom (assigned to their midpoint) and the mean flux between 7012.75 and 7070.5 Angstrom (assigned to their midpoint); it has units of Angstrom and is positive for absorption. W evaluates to -1.1 Angstrom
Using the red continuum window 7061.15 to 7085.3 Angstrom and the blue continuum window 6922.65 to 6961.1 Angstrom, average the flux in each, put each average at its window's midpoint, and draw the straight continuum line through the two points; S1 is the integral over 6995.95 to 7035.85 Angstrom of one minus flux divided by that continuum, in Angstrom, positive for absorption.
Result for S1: 1.9 Angstrom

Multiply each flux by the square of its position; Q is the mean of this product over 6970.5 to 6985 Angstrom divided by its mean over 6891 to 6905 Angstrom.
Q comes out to 1.1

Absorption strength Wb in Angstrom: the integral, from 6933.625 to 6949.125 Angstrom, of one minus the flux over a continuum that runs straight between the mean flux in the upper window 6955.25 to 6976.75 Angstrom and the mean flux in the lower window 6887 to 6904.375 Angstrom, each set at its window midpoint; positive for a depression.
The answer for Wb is 0.4 Angstrom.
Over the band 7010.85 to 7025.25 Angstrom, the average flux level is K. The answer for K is 0.991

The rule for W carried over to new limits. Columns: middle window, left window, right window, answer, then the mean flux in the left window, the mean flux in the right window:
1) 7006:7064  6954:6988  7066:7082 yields 2.8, 1.01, 0.994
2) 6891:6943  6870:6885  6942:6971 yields 4.0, 1.04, 1.05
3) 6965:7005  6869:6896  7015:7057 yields -0.4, 1.01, 0.964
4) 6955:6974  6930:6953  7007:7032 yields -0.7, 1.01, 0.937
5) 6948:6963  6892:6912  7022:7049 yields -2.6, 0.915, 0.939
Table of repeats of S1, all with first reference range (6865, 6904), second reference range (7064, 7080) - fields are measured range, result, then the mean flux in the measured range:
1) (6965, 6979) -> 0.4 Angstrom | 0.969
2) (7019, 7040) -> 0.8 Angstrom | 0.971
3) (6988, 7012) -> 1.9 Angstrom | 0.923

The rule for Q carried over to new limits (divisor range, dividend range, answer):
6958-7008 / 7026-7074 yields 1.01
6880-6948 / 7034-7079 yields 1.06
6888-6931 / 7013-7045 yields 1.03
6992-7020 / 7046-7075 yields 1.07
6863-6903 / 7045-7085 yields 1.03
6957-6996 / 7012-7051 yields 0.98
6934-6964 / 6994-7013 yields 0.89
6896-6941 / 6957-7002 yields 1.04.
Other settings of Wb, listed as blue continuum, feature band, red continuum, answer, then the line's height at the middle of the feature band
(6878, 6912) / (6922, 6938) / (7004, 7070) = 0.48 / 0.948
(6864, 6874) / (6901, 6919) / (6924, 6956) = 0.47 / 1.04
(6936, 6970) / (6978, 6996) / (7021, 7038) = 0.00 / 1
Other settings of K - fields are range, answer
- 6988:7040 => 0.954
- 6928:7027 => 0.986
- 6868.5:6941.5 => 0.984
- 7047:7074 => 0.991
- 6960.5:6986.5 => 1.01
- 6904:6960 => 1.02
